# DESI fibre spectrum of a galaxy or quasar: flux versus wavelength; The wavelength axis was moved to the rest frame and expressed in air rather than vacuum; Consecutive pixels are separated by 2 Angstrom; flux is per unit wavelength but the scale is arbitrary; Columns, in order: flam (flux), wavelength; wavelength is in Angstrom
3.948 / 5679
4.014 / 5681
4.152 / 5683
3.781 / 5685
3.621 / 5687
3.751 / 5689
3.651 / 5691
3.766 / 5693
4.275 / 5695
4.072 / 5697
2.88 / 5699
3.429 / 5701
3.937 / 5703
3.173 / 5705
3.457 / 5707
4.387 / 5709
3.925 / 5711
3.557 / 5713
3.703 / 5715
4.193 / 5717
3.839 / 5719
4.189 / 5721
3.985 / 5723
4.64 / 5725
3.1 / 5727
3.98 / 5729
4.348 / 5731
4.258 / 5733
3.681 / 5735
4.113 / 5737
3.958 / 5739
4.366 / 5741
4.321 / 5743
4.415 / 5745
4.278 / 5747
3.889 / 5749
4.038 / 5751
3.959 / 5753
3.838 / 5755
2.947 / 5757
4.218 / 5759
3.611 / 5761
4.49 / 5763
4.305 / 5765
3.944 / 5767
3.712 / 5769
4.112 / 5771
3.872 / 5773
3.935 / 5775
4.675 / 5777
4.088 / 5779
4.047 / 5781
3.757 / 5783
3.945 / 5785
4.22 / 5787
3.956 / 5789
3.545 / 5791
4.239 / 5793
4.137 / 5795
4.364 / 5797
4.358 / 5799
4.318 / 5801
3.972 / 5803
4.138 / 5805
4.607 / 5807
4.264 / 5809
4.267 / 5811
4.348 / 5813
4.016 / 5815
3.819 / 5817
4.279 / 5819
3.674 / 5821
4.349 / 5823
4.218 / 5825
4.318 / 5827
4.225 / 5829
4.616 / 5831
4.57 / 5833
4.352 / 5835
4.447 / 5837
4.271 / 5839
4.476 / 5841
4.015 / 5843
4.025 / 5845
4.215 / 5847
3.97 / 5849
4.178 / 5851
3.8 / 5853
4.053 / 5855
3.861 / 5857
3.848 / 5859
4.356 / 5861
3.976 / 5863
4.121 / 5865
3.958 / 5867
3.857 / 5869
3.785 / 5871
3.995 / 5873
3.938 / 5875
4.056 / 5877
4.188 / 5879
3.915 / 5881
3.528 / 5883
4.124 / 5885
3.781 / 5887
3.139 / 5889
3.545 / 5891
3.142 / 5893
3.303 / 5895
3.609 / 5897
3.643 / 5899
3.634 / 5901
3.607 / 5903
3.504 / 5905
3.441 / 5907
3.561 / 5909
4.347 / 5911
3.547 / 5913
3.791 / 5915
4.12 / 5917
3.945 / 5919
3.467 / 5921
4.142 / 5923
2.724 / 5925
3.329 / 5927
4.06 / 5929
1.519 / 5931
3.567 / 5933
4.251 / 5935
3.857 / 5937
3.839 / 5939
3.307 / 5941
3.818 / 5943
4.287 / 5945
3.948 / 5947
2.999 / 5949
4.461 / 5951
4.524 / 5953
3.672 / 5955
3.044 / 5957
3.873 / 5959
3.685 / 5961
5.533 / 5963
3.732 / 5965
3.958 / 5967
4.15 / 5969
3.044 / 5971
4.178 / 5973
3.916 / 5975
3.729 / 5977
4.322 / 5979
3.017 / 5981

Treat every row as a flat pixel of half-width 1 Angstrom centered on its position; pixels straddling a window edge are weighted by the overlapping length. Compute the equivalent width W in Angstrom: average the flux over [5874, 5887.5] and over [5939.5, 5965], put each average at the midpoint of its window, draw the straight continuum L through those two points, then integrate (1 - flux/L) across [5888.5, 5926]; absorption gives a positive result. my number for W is 3.2 Angstrom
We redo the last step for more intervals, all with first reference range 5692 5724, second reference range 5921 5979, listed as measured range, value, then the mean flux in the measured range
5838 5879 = -2.90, 4.04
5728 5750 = -2.05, 4.15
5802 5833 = -3.59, 4.22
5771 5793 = -1.36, 4.02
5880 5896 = 0.89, 3.56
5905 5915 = 0.15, 3.71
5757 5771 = -0.68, 3.97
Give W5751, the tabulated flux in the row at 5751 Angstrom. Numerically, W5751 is 4.038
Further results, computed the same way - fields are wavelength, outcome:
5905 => 3.504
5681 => 4.014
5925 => 2.724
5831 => 4.616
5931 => 1.519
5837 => 4.447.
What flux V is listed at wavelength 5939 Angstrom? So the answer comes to 3.839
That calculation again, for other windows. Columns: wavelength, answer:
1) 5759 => 4.218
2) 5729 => 3.98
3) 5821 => 3.674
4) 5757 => 2.947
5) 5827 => 4.318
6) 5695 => 4.275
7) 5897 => 3.609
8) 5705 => 3.173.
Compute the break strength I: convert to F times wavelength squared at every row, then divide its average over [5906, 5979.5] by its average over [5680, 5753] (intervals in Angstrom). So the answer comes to 1.04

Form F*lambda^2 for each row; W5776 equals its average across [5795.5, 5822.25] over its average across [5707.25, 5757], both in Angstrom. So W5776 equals 1.07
